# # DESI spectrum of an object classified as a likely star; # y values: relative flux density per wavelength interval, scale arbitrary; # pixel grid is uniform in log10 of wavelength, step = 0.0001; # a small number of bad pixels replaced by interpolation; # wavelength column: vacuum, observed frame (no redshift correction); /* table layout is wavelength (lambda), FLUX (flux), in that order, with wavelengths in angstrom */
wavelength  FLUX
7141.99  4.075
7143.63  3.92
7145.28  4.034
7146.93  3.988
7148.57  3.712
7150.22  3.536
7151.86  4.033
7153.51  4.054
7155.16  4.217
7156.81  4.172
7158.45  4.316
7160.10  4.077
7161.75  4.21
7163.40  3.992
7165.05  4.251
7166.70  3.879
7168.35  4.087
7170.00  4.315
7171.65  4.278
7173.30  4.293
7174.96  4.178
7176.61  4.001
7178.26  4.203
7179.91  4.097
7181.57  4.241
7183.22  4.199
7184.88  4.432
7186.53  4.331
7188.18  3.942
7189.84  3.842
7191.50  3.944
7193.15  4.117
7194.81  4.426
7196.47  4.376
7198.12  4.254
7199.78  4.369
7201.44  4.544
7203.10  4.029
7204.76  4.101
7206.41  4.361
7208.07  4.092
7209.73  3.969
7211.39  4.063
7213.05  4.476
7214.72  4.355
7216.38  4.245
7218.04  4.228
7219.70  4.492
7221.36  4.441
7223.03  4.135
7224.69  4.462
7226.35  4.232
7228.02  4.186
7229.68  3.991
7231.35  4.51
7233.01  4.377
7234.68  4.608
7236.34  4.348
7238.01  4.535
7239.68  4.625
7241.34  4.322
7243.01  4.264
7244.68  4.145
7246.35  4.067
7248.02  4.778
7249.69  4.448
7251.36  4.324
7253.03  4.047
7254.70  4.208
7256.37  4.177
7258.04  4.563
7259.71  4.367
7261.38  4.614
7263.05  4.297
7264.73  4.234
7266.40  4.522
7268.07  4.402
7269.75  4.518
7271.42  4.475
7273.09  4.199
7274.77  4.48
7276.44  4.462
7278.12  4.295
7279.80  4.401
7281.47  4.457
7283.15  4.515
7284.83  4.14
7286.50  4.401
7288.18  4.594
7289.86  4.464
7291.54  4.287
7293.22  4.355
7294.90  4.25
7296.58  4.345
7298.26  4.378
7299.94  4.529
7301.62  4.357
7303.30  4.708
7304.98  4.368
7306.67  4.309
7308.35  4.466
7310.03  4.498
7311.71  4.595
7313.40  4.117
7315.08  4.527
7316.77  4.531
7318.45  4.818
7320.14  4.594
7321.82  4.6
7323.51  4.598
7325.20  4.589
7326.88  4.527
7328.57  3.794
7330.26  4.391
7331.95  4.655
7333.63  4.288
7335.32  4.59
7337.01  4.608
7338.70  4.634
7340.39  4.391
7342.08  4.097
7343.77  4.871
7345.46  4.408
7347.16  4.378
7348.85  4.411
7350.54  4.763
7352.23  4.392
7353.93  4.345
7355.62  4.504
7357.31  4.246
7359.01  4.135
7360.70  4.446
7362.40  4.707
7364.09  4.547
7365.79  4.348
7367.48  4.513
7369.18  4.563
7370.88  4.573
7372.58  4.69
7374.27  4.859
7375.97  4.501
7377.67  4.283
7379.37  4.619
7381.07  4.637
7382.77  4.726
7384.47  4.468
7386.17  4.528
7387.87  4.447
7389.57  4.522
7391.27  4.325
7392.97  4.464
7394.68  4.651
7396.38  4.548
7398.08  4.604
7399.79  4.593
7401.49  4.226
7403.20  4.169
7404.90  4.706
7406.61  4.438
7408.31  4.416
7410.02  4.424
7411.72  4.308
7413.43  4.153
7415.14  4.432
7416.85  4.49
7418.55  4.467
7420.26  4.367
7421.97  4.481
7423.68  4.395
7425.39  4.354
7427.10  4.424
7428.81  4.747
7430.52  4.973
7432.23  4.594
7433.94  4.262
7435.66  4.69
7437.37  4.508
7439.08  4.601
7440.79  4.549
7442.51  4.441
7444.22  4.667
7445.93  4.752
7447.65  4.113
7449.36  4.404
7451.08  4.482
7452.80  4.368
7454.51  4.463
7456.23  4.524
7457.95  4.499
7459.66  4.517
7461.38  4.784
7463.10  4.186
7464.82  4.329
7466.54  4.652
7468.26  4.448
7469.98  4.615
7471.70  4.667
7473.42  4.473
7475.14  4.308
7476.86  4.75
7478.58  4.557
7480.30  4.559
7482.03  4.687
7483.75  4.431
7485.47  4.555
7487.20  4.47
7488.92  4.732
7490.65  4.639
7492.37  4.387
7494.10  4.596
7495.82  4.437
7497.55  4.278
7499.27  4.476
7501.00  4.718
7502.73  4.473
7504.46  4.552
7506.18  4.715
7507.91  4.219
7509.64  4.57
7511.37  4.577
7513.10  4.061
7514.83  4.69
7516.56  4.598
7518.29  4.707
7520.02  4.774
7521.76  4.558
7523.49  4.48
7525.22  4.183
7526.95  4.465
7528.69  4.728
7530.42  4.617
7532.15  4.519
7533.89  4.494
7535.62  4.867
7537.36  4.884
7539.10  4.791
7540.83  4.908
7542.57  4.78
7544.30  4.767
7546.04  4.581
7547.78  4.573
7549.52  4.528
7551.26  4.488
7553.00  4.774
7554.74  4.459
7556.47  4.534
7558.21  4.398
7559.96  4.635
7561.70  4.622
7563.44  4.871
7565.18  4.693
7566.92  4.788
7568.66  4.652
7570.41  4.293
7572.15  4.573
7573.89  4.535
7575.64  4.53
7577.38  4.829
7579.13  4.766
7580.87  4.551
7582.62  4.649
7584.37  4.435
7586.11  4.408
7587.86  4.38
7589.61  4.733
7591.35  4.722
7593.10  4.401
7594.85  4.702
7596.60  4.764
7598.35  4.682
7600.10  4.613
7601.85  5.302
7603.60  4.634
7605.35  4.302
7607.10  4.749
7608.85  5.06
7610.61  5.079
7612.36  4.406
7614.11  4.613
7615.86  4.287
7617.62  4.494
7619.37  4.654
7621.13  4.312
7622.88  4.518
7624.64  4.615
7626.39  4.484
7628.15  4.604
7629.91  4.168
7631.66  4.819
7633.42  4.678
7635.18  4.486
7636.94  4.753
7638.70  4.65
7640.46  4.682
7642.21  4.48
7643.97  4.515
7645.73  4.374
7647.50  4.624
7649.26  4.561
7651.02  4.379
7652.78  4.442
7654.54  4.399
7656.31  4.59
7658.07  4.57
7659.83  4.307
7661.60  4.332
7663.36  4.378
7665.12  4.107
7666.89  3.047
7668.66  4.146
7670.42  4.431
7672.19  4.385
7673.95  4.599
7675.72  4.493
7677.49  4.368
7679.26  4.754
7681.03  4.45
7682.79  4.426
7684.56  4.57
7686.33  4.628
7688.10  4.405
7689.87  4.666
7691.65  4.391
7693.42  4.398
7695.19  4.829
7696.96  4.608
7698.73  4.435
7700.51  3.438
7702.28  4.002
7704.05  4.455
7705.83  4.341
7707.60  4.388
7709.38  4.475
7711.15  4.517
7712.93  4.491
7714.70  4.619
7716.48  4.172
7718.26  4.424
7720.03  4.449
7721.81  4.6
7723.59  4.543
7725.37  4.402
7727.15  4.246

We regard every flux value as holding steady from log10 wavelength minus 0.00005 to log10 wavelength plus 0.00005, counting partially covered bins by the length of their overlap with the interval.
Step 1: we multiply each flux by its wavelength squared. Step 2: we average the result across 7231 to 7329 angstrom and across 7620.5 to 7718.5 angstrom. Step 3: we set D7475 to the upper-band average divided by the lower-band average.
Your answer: 1.11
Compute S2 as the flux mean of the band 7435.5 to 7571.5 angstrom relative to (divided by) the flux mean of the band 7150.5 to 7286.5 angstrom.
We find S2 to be 1.07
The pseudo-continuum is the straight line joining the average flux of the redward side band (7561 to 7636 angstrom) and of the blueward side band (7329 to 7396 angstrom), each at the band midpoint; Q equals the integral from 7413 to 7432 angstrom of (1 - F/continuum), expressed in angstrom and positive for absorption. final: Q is 0.15 angstrom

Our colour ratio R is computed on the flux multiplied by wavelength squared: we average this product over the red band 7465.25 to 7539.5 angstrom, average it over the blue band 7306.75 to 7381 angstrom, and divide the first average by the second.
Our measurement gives 1.06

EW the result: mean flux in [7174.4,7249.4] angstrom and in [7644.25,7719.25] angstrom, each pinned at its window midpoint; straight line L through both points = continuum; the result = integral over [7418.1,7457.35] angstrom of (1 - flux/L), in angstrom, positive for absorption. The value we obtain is -1.6 angstrom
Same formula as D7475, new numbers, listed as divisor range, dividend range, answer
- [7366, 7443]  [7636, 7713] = 1.05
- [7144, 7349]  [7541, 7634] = 1.17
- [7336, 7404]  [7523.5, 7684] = 1.08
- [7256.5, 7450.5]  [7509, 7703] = 1.09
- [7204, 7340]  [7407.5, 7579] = 1.10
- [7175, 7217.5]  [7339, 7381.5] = 1.12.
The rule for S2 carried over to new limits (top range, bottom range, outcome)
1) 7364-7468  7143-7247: 1.07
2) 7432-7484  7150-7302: 1.05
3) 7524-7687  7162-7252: 1.07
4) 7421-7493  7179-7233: 1.07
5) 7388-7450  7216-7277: 1.03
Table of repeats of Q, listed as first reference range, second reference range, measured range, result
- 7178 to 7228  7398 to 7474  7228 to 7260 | -0.5 angstrom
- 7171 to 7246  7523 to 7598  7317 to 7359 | -0.8 angstrom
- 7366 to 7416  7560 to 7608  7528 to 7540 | -0.3 angstrom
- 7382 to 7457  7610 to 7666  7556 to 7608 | -1.4 angstrom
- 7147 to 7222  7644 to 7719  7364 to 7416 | -2.8 angstrom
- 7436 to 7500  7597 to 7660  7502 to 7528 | 0.1 angstrom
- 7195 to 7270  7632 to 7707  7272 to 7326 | -1.3 angstrom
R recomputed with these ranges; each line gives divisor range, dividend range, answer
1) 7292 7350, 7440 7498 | 1.05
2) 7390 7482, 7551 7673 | 1.06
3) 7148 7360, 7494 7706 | 1.15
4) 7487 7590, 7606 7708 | 1.00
